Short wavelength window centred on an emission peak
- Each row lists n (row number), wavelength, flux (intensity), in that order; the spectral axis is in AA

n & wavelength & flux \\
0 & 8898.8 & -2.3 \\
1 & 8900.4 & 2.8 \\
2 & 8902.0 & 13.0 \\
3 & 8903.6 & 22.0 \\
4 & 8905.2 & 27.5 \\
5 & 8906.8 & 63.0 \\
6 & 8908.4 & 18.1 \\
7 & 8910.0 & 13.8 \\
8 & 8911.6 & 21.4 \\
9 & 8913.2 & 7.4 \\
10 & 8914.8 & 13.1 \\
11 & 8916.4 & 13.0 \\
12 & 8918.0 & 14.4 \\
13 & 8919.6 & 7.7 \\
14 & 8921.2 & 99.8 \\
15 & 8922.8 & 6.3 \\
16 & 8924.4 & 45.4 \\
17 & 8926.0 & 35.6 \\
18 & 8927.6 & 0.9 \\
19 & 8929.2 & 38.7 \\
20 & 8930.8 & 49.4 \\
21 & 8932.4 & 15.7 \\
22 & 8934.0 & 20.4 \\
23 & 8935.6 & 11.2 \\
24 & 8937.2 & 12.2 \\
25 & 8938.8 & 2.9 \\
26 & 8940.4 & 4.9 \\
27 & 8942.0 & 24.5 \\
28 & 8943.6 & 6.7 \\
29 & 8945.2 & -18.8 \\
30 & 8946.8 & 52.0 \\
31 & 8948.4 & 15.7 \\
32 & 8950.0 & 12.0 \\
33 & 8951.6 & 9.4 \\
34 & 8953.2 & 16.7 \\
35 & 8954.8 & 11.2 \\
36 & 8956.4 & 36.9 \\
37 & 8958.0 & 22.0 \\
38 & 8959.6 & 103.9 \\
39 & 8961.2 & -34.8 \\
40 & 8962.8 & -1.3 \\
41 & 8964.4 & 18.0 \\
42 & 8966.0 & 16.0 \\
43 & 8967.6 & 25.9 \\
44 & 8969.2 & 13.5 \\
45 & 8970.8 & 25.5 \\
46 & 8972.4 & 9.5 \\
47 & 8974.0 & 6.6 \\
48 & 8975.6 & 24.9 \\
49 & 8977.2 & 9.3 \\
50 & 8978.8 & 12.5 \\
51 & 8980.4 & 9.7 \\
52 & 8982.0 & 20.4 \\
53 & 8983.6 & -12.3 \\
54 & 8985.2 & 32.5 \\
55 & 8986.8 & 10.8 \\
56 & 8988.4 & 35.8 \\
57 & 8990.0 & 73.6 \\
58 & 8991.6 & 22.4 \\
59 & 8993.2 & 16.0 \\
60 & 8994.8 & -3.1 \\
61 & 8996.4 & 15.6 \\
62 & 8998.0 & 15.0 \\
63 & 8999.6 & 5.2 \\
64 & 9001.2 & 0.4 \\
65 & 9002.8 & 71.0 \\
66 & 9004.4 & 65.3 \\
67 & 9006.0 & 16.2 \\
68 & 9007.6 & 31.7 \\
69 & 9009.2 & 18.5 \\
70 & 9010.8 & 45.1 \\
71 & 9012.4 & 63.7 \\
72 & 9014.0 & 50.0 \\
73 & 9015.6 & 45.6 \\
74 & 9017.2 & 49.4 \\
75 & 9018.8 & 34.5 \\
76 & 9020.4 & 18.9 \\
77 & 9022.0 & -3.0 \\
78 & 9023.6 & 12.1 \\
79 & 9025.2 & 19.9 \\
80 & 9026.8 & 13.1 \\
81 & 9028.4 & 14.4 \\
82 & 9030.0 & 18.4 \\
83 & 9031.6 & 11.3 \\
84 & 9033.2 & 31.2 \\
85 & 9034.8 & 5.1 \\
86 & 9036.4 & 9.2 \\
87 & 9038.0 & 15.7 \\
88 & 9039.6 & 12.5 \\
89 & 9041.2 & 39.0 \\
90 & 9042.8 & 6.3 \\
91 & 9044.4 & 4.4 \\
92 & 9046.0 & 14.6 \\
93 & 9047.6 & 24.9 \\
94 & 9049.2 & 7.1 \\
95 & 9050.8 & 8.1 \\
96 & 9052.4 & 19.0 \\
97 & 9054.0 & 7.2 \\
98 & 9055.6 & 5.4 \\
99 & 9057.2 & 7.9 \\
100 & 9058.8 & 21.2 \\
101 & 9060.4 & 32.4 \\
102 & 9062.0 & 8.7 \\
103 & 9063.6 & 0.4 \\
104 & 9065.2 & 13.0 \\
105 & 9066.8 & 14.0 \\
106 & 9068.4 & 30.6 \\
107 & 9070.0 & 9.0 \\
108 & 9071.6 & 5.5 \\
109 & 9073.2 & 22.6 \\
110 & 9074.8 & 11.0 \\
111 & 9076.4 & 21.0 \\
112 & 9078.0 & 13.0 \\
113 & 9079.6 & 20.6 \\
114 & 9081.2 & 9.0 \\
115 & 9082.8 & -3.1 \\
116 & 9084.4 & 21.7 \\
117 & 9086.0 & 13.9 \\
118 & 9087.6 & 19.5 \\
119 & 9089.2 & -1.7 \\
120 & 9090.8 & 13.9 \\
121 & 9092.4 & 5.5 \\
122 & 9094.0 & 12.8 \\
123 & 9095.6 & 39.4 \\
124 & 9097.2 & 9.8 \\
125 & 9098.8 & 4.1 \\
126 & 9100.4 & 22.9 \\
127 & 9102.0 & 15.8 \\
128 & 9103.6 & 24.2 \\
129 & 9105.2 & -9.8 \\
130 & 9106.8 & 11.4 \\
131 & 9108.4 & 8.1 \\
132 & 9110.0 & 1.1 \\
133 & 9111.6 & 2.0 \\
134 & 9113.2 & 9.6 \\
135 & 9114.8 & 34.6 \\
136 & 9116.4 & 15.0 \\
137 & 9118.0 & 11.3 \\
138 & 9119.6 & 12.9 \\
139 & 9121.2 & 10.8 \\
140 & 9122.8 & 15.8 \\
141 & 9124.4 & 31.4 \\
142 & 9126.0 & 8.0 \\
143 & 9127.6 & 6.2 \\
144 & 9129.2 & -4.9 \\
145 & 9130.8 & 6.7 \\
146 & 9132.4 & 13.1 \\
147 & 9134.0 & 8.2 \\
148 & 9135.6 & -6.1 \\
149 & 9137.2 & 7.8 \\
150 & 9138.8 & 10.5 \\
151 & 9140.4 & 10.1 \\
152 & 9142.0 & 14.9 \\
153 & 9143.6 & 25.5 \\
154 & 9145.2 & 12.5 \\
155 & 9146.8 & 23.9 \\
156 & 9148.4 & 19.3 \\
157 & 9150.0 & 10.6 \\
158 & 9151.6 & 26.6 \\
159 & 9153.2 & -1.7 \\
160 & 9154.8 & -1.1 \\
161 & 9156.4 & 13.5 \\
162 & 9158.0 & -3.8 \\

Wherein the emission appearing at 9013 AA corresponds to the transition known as [O III]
